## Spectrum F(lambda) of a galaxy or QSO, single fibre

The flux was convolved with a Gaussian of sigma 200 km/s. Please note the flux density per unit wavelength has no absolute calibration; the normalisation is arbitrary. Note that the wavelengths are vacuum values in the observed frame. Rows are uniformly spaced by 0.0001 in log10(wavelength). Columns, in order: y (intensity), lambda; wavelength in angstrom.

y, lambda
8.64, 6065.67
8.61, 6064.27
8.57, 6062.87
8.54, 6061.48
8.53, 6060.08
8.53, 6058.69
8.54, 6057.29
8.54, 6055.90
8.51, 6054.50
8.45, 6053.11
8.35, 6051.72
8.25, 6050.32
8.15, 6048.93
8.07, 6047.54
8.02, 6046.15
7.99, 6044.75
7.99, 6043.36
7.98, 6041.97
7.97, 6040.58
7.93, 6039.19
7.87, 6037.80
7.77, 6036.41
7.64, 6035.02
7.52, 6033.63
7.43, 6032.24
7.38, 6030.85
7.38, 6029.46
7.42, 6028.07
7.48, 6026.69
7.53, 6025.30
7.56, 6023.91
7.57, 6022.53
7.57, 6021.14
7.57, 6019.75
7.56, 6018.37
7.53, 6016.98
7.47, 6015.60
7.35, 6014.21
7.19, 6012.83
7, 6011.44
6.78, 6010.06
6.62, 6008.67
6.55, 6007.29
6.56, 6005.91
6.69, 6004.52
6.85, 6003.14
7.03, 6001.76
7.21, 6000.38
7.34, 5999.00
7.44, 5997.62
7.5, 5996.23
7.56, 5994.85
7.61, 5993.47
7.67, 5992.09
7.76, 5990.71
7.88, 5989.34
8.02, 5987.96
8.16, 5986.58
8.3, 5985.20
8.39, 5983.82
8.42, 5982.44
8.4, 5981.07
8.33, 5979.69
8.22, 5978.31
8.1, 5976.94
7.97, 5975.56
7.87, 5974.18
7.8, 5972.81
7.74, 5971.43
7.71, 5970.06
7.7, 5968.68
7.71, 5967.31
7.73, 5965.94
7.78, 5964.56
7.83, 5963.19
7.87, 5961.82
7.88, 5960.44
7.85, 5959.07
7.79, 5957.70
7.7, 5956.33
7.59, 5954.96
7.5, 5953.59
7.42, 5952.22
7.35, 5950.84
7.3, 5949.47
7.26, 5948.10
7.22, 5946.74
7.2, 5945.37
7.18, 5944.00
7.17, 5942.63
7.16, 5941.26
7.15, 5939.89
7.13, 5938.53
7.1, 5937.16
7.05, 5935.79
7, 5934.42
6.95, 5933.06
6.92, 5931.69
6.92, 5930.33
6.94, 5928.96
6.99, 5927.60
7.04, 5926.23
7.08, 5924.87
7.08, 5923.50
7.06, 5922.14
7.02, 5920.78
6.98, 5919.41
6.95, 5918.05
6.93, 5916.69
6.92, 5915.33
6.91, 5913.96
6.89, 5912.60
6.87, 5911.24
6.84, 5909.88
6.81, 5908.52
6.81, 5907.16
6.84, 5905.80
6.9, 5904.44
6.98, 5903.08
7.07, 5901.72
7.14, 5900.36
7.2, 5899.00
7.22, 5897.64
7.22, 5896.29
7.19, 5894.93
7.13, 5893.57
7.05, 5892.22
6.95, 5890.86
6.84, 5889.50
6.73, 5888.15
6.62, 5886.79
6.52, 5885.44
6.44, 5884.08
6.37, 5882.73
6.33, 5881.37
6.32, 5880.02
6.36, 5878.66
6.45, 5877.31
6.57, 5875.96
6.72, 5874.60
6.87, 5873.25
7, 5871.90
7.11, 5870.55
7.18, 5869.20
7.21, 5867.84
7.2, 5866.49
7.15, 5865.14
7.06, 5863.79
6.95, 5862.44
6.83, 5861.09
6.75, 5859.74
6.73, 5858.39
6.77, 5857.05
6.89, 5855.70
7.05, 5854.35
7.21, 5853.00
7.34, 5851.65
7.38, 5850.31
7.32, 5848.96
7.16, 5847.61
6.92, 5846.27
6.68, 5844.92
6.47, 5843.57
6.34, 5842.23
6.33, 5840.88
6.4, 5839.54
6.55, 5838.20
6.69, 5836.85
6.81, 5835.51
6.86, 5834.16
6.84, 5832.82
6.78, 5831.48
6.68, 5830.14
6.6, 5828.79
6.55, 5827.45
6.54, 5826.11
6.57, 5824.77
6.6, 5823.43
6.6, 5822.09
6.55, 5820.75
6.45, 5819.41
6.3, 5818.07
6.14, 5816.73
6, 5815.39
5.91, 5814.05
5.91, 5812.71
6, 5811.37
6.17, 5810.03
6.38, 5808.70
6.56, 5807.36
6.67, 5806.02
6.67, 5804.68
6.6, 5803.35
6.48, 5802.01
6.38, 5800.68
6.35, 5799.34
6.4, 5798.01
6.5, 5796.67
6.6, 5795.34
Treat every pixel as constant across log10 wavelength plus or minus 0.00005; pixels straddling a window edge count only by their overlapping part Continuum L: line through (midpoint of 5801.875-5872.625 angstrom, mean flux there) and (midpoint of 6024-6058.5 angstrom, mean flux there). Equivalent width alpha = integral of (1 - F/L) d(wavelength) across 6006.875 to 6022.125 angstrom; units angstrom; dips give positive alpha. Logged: 1.1 angstrom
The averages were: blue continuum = 6.7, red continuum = 7.93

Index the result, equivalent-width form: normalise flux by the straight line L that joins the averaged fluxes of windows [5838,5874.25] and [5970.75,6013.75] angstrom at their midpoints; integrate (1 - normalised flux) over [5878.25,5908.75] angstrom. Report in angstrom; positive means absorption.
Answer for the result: 1.2 angstrom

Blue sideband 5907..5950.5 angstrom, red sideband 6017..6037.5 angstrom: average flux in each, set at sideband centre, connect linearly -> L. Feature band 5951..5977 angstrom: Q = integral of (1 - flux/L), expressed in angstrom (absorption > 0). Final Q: -1.94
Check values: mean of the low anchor 7.03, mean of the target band 7.75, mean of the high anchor 7.53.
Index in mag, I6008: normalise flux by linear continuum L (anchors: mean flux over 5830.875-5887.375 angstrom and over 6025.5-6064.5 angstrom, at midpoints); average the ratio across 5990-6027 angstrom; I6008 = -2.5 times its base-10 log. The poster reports 0.074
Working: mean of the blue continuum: 6.8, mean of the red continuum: 8.04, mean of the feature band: 7.28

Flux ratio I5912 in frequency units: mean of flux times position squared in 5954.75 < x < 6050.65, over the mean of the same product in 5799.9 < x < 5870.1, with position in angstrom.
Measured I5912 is 1.21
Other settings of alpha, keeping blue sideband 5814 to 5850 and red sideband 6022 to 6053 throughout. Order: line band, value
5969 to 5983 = -1.13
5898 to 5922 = 0.35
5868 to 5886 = 0.55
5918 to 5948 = 0.52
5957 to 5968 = -0.66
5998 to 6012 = 1.35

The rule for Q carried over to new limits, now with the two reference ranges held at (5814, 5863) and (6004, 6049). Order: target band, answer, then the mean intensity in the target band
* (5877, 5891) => 0.7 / 6.53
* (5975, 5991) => -1.9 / 8.18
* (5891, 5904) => -0.3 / 7.12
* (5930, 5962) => -0.7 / 7.32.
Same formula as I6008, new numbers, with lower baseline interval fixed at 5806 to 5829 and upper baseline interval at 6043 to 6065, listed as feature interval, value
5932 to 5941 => 0.04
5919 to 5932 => 0.04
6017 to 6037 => 0.08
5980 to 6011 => 0.05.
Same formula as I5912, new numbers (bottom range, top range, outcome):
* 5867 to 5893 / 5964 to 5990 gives 1.23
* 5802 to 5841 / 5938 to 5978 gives 1.23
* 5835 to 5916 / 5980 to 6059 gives 1.18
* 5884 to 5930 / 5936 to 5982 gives 1.12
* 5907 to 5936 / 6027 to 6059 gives 1.19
